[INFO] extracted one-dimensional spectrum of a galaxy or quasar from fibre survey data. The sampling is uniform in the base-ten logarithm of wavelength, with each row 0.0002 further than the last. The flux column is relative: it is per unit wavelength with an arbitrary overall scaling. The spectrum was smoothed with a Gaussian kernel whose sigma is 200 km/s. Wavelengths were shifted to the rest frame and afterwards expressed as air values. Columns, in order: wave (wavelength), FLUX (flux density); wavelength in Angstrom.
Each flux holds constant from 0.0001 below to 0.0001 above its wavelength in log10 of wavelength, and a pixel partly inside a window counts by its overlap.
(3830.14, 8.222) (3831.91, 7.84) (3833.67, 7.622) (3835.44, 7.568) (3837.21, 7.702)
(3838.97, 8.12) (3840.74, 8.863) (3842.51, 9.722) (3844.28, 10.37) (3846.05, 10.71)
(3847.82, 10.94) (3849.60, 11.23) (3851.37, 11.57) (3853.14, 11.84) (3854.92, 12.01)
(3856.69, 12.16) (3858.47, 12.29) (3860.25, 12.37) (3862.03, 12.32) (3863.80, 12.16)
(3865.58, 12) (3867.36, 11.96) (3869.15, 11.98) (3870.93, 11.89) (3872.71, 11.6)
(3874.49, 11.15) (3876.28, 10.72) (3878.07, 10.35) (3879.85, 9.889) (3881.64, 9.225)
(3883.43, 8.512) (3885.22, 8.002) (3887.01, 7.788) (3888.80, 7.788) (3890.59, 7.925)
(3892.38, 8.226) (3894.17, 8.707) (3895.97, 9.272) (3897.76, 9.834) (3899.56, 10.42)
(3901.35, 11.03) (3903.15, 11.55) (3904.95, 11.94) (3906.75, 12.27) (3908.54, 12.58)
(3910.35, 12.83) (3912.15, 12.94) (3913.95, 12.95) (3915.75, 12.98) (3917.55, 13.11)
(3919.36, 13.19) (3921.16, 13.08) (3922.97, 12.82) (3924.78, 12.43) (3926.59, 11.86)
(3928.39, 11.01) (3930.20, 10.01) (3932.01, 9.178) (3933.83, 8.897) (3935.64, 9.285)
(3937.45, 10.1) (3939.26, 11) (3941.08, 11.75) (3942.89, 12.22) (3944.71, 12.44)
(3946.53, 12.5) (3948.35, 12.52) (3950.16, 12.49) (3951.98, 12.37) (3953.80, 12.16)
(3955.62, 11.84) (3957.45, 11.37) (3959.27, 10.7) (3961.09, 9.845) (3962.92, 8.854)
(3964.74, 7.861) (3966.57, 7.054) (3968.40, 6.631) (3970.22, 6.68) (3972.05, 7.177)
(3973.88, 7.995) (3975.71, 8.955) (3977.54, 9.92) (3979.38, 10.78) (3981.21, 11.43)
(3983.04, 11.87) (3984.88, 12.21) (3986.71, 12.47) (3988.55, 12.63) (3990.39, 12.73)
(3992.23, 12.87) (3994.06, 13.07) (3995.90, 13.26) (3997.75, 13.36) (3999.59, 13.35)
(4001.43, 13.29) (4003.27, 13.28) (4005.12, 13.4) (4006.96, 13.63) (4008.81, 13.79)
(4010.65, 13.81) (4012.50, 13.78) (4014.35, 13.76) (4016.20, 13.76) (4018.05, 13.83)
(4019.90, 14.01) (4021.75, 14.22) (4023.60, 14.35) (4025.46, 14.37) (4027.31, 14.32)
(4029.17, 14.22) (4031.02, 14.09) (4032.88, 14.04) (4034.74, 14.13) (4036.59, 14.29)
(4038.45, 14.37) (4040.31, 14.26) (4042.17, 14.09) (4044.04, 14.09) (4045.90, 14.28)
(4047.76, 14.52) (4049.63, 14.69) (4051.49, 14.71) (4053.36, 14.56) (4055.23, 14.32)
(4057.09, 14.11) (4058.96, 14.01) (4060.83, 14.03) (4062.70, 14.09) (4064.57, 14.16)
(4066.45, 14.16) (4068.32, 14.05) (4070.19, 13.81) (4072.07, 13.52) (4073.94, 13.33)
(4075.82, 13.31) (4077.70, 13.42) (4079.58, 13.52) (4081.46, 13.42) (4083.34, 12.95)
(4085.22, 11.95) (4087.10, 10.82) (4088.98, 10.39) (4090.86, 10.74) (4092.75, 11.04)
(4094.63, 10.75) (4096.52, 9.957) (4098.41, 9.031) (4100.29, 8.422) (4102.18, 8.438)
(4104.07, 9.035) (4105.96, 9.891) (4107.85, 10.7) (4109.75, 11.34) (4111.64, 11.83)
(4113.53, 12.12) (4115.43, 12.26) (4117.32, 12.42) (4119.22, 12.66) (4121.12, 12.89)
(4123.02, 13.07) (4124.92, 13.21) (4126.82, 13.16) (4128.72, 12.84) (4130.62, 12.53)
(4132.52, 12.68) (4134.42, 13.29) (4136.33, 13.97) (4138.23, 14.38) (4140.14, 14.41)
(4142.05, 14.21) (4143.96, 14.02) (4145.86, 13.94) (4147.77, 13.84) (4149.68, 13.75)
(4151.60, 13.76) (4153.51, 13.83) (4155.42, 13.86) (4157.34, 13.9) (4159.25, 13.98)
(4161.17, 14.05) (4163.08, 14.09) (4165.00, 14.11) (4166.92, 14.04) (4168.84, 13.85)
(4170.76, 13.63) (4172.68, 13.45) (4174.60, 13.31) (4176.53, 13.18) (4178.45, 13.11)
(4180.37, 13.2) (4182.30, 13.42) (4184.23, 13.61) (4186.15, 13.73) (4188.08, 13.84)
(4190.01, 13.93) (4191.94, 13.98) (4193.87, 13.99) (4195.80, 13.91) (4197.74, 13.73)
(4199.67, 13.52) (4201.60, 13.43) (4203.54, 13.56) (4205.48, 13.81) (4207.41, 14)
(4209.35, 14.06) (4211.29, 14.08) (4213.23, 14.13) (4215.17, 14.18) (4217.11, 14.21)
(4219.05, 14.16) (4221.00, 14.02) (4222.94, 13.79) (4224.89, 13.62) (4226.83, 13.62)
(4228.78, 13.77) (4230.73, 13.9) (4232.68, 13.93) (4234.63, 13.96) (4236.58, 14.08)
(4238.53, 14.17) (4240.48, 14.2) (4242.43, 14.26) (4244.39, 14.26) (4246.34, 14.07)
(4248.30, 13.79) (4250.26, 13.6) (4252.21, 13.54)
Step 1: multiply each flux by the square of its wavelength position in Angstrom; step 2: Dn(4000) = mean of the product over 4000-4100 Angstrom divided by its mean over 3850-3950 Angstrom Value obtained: 1.30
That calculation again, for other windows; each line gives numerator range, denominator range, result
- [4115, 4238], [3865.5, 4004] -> 1.41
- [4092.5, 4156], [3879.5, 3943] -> 1.27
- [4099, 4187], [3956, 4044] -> 1.13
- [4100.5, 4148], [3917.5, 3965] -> 1.21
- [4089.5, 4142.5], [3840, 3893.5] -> 1.27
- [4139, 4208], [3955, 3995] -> 1.49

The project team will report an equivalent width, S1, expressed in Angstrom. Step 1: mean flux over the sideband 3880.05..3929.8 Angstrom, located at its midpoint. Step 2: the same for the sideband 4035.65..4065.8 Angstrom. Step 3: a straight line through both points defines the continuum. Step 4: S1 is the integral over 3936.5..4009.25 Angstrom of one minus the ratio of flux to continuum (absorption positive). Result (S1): 7.0 Angstrom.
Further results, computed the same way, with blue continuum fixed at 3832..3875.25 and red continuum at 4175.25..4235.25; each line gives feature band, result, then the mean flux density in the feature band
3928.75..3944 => 1.51 Angstrom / 10.4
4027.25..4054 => -4.16 Angstrom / 14.3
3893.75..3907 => 0.68 Angstrom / 10.6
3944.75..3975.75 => 4.68 Angstrom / 9.92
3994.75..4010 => -1.73 Angstrom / 13.4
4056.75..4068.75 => -1.45 Angstrom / 14.1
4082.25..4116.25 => 5.87 Angstrom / 10.7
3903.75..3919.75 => -2.03 Angstrom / 12.7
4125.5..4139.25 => -0.11 Angstrom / 13.3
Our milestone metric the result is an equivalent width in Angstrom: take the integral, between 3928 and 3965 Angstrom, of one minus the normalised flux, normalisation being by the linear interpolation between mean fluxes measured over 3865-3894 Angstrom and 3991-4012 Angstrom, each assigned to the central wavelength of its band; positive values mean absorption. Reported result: 2.7 Angstrom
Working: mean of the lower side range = 9.88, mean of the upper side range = 13.4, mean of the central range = 10.9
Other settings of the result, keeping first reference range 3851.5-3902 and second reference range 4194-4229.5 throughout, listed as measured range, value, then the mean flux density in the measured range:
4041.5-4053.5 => -2.2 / 14.4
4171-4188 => 0.2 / 13.4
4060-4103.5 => 1.5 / 12.1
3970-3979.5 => 2.4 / 8.53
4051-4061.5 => -1.7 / 14.3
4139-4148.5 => -0.7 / 14.1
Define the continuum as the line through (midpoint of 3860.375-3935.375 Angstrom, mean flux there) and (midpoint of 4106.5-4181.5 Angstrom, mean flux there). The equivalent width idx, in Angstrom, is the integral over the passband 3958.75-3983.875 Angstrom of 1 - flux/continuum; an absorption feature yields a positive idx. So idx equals 5.8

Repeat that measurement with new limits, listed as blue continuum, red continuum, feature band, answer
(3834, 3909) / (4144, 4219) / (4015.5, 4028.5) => -2.2 Angstrom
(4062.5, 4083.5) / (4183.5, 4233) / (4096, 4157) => 5.9 Angstrom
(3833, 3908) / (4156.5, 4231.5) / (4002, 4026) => -4.0 Angstrom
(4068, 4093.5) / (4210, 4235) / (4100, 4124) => 3.1 Angstrom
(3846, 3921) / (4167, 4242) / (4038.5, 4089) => -4.5 Angstrom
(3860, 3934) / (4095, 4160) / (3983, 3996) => -1.2 Angstrom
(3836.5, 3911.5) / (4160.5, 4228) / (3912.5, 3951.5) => -2.0 Angstrom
